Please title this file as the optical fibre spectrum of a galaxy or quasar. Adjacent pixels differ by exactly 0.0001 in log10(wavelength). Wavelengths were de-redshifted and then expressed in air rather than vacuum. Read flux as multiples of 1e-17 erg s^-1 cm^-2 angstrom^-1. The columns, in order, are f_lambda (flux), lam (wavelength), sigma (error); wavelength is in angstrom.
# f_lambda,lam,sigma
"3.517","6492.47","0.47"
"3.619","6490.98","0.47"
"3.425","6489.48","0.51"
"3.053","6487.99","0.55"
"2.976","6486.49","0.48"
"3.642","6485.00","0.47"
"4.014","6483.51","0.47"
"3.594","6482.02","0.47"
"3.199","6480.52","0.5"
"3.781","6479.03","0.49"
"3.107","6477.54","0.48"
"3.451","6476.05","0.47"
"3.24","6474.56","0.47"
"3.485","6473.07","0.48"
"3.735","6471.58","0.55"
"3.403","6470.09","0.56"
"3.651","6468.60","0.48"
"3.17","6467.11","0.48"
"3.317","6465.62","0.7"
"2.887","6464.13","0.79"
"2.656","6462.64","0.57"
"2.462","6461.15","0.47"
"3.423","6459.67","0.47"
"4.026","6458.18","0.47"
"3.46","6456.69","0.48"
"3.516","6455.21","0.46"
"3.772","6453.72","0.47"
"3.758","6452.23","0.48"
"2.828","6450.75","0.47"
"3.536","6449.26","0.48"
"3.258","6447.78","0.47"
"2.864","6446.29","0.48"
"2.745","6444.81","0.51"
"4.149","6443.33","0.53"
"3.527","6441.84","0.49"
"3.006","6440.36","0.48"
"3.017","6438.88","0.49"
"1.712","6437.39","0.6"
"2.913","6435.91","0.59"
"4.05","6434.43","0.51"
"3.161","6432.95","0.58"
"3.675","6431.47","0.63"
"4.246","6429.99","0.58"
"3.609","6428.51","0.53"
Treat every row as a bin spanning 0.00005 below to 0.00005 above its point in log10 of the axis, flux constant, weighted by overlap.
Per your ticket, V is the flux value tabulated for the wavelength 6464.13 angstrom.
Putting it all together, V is 2.887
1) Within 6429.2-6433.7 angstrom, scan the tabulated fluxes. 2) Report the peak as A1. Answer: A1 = 4.246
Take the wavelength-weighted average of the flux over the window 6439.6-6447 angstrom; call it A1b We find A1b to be 3.26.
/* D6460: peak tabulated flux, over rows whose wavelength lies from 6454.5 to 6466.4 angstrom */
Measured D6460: 4.026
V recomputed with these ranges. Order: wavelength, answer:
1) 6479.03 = 3.781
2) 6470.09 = 3.403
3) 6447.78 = 3.258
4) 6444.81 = 2.745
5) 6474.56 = 3.24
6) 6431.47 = 3.675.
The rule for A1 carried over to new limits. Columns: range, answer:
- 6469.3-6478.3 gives 3.735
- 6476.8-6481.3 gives 3.781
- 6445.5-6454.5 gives 3.772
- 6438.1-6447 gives 4.149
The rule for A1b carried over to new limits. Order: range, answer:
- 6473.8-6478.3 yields 3.27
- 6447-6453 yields 3.34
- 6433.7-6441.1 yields 2.94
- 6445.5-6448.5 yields 3.05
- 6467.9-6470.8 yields 3.53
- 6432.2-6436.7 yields 3.36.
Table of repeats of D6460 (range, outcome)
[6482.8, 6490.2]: 4.014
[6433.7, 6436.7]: 4.05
